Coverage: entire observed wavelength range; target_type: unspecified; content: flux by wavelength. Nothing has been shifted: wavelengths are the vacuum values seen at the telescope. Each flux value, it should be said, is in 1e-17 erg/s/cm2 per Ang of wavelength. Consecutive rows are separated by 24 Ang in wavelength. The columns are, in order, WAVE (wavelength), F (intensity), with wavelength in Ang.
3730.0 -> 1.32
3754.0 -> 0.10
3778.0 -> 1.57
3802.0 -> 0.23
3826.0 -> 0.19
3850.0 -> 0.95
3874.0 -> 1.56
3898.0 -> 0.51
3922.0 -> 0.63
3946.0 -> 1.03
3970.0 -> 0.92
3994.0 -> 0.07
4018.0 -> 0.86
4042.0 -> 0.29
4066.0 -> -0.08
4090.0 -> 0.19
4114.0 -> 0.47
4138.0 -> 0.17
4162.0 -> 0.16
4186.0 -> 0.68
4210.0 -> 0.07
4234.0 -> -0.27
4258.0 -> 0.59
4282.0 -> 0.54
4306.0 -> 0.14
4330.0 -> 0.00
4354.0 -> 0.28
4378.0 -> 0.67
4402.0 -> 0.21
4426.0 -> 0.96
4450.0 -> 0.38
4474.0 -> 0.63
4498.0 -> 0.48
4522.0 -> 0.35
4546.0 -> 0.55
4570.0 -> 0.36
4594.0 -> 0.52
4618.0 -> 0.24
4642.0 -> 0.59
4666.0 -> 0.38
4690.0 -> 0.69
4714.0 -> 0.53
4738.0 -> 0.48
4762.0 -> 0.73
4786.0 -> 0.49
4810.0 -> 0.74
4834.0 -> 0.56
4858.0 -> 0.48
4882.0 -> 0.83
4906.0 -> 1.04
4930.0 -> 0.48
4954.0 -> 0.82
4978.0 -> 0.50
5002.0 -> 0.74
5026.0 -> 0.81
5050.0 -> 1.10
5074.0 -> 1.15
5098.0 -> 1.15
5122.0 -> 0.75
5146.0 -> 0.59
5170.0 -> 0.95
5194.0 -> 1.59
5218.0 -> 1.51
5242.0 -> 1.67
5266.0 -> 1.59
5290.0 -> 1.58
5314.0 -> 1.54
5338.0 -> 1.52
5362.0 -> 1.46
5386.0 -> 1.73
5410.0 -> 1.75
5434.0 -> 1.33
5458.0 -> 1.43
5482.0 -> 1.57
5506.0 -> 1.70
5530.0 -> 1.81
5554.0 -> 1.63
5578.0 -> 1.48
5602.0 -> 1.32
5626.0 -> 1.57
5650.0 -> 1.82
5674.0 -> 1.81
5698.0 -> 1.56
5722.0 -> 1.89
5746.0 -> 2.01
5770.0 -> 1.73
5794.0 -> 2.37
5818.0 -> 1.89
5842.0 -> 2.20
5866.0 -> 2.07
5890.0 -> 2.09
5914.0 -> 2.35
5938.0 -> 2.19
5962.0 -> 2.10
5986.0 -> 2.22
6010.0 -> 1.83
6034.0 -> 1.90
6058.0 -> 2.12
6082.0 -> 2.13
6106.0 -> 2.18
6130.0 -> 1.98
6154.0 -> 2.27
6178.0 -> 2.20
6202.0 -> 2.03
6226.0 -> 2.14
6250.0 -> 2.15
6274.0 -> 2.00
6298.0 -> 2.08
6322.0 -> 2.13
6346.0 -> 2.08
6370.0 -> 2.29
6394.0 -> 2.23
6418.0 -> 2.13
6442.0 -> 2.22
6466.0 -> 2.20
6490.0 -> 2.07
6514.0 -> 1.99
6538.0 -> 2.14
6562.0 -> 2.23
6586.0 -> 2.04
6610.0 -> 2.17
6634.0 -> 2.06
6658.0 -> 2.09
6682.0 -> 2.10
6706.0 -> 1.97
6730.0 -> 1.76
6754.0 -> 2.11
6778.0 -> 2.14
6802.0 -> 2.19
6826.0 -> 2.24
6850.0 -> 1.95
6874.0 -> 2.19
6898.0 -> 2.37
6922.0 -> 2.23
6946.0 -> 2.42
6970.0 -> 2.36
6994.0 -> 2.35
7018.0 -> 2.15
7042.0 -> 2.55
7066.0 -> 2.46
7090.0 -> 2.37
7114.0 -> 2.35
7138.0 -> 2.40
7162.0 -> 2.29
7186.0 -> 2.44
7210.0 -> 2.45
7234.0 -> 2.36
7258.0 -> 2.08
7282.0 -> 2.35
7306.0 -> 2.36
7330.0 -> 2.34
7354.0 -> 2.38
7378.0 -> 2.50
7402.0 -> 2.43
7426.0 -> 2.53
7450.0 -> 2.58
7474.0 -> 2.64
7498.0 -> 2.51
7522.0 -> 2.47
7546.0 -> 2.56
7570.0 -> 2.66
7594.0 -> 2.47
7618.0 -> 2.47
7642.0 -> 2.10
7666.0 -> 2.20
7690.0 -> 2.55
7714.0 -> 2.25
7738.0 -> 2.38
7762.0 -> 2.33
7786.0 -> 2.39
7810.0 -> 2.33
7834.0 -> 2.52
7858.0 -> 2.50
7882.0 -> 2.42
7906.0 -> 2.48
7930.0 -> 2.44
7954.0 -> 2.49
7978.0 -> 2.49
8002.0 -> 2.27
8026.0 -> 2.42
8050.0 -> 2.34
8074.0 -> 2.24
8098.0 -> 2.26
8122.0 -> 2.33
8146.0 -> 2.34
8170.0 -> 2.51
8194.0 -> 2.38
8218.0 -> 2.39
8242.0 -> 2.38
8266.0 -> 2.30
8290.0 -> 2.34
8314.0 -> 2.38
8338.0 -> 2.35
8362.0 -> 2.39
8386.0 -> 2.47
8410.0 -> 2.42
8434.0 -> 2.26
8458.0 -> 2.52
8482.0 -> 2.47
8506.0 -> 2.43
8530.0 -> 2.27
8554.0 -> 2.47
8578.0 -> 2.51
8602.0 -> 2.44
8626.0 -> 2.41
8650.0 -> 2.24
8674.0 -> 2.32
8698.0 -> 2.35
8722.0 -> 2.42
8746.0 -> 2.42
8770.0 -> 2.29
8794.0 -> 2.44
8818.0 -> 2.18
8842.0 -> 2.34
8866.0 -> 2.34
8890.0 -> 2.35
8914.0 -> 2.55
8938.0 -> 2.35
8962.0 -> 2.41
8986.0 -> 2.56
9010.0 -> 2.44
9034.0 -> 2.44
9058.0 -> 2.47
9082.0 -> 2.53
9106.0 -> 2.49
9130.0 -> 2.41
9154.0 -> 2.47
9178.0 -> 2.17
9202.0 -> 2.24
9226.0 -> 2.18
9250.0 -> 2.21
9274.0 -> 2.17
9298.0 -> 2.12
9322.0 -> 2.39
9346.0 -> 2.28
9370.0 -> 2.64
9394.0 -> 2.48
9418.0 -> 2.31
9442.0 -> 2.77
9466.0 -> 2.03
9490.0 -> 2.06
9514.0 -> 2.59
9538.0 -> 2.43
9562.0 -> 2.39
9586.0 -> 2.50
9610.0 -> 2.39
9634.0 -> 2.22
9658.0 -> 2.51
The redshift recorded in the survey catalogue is 0.30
